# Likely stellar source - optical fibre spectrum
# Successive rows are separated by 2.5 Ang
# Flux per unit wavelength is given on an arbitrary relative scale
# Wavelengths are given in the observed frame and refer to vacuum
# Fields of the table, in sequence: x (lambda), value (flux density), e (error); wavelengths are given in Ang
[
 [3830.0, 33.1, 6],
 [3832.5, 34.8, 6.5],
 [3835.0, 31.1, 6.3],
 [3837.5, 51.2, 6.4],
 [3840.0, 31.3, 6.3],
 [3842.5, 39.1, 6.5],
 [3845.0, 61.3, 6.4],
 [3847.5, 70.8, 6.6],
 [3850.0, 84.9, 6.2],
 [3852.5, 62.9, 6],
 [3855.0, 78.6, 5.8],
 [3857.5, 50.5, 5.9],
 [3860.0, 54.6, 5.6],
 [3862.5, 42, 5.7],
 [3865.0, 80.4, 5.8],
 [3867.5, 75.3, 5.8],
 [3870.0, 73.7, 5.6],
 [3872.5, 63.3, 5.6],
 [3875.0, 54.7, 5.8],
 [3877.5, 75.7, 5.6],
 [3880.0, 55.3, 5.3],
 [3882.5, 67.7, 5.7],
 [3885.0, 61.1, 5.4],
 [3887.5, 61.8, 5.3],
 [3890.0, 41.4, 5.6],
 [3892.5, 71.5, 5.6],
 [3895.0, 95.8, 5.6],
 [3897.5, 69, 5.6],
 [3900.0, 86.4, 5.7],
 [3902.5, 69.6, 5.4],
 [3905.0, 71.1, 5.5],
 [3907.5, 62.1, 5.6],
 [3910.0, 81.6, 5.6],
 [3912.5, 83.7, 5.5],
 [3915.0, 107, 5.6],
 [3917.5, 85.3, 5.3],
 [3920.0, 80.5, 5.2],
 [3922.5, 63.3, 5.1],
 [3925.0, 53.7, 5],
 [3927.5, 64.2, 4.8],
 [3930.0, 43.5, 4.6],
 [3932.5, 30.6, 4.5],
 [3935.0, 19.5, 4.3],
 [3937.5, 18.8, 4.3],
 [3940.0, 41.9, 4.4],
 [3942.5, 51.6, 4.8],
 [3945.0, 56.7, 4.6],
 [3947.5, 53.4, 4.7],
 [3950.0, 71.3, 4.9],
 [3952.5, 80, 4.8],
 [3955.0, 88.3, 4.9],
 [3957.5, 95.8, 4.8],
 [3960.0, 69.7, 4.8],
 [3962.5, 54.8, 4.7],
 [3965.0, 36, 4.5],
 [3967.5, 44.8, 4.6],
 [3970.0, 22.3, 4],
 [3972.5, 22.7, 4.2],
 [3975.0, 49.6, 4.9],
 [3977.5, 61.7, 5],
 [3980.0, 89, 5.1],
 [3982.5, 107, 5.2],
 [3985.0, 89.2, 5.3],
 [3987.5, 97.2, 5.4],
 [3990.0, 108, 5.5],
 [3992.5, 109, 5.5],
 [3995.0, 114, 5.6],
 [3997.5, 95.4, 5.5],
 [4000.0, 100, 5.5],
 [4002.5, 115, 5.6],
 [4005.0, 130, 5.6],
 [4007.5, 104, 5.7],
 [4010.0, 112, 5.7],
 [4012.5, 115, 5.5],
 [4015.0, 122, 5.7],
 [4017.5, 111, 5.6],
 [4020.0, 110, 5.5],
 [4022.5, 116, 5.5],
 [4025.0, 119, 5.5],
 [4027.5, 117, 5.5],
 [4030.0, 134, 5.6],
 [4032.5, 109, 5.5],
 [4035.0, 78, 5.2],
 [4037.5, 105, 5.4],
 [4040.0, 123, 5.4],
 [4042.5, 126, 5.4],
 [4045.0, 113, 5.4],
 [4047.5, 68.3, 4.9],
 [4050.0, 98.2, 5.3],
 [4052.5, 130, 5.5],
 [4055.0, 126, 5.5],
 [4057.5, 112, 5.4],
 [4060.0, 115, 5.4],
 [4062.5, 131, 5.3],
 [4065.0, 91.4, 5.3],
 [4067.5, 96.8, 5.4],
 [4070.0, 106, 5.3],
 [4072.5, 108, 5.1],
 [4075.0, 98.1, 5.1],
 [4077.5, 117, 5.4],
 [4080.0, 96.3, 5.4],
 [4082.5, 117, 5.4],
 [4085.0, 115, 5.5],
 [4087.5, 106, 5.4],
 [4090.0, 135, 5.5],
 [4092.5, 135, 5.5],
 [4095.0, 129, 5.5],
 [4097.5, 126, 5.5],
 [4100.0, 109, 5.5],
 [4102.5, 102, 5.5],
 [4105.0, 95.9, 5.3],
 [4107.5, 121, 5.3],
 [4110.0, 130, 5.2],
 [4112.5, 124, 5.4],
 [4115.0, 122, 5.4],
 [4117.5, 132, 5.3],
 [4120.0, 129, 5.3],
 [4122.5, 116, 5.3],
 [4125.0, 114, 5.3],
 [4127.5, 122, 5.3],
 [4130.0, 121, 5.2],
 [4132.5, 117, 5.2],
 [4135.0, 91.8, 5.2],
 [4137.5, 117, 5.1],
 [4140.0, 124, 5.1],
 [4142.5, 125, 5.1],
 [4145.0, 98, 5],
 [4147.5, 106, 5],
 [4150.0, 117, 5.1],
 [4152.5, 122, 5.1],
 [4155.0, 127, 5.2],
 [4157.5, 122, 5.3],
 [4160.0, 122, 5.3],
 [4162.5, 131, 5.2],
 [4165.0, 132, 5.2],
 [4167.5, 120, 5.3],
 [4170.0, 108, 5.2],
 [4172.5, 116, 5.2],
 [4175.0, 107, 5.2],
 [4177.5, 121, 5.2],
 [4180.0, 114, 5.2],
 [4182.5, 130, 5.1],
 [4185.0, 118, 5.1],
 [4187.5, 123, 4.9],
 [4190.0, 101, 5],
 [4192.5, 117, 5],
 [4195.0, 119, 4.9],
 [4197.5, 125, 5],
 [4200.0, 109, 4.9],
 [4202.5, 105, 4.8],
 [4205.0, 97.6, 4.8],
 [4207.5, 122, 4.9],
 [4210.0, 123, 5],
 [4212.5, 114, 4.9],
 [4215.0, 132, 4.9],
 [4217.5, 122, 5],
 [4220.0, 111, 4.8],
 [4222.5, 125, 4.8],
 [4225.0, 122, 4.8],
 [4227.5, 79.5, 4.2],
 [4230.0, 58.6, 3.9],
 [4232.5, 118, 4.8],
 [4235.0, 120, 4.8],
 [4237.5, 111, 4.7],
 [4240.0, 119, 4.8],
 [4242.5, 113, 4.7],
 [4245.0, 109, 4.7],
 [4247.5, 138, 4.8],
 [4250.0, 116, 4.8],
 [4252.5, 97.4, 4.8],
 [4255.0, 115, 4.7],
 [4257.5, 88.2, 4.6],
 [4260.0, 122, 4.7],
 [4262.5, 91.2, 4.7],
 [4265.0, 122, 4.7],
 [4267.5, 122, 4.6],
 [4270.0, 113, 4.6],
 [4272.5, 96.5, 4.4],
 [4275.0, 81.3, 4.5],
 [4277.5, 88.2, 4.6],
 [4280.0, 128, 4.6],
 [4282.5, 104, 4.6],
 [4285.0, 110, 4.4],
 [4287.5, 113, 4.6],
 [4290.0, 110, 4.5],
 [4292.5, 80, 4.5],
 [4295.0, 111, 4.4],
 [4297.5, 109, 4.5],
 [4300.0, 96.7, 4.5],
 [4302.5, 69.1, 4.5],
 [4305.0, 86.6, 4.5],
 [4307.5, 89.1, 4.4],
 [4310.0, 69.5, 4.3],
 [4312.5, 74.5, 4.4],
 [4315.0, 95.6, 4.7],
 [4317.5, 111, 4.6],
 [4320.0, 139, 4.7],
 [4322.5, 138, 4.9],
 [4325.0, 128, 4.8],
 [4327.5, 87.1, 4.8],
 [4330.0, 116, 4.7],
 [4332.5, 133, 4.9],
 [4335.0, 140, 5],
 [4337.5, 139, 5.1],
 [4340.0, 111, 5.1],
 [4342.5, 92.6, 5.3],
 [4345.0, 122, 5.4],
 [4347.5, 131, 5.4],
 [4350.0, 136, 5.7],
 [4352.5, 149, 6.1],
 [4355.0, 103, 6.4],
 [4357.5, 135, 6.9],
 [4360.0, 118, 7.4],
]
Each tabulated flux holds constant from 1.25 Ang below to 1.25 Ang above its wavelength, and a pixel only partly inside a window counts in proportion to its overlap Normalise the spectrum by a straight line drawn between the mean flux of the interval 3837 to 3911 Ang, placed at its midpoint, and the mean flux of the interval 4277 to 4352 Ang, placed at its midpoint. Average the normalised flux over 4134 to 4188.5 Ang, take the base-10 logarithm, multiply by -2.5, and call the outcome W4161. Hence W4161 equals -0.25 mag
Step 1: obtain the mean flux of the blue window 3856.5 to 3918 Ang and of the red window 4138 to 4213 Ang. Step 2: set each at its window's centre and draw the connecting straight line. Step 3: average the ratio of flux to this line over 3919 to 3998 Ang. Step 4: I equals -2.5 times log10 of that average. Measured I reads 0.26 mag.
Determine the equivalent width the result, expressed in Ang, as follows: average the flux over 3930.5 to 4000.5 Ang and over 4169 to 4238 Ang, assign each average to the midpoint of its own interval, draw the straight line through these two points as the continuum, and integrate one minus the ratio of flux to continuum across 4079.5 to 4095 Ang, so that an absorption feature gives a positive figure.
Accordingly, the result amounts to -4.9 Ang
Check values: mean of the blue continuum 66.5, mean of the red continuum 113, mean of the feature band 119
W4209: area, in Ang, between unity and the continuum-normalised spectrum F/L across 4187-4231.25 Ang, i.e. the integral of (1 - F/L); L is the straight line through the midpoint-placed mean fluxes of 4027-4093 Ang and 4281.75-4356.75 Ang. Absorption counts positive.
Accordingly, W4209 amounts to -0.3 Ang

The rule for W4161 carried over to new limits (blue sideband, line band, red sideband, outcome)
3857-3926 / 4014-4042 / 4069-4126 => -0.13 mag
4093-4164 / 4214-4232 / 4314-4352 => 0.12 mag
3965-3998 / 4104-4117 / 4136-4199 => -0.14 mag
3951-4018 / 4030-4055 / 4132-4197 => -0.12 mag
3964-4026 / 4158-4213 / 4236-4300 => -0.14 mag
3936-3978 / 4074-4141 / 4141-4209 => -0.20 mag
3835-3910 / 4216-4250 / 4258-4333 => -0.14 mag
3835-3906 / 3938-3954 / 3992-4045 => 0.47 mag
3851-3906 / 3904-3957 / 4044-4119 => 0.24 mag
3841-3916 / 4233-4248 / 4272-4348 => -0.17 mag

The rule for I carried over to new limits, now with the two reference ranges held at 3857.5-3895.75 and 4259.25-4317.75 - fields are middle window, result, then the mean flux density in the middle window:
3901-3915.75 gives -0.17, 78.4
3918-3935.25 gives 0.25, 54.1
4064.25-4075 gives -0.24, 101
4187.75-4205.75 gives -0.22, 112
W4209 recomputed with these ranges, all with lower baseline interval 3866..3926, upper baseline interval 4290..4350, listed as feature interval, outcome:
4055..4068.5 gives -4.0 Ang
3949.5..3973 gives 5.4 Ang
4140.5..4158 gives -4.4 Ang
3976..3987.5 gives -1.2 Ang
